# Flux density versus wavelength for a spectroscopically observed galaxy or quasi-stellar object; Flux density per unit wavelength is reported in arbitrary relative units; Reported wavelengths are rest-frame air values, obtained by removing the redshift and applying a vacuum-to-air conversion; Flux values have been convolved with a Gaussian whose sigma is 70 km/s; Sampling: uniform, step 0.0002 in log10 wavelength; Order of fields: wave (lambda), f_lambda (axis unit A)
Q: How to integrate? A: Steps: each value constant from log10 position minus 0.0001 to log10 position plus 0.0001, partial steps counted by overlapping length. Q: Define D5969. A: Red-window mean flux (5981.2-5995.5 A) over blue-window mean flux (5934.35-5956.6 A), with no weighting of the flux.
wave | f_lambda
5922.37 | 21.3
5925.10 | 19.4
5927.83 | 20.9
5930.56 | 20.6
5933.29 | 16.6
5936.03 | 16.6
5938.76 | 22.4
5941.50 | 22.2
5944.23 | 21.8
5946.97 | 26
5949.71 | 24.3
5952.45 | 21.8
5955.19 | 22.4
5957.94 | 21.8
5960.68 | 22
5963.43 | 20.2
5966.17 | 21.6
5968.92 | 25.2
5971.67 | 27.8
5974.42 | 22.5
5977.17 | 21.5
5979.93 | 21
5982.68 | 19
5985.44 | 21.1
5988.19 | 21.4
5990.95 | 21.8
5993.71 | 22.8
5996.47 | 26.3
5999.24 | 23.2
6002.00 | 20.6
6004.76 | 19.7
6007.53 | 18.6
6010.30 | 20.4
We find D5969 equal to 1.0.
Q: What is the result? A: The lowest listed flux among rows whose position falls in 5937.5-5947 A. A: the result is 21.8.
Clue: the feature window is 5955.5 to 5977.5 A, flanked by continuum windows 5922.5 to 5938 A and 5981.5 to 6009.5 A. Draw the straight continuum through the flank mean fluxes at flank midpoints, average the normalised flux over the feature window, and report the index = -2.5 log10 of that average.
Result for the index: -0.12 mag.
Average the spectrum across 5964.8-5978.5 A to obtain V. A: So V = 23.7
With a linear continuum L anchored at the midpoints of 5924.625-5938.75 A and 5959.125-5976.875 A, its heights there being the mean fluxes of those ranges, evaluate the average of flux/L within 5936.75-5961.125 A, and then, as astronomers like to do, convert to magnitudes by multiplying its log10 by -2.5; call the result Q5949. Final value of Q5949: -0.08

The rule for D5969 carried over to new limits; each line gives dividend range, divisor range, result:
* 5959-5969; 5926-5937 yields 1.16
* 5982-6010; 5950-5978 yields 0.94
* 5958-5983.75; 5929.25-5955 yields 1.04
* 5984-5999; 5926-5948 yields 1.09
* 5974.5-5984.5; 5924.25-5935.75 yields 1.09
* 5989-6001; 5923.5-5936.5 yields 1.23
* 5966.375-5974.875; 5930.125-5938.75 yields 1.36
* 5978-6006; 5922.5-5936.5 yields 1.13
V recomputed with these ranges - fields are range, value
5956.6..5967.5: 21.4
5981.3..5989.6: 20.5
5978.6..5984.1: 20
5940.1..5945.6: 22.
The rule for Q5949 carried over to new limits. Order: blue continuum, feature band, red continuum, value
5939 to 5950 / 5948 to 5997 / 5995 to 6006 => 0.024 mag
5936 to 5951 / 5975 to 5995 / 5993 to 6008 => 0.047 mag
